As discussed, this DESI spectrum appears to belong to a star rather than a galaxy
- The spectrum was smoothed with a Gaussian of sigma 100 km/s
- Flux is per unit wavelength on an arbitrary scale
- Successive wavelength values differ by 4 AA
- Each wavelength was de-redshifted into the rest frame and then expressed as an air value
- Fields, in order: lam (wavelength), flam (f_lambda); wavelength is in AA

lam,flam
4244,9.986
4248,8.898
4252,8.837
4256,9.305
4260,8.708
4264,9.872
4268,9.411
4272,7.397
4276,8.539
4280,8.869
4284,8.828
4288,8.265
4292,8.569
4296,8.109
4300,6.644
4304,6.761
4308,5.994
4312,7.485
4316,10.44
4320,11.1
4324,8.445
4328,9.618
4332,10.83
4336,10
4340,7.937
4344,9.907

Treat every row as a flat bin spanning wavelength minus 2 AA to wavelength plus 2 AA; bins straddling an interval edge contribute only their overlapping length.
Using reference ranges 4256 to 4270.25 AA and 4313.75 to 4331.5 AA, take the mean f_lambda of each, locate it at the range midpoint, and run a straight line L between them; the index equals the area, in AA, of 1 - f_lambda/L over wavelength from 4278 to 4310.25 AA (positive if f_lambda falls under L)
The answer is 6.26 AA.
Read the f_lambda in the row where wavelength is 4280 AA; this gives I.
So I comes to 8.869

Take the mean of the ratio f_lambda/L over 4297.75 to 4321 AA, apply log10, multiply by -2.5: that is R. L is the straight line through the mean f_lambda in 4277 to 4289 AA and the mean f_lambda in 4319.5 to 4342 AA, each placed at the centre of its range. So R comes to 0.16 mag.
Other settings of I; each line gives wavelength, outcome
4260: 8.708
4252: 8.837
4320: 11.1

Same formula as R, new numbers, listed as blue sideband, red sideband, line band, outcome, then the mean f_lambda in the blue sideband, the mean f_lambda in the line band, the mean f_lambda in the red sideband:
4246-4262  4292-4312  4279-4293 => -0.120 mag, 8.94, 8.62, 7.11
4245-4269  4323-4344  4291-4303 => 0.220 mag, 9.2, 7.62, 9.46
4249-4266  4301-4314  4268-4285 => -0.035 mag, 9.16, 8.5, 6.74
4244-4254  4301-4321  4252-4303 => 0.018 mag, 9.09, 8.52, 8.13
